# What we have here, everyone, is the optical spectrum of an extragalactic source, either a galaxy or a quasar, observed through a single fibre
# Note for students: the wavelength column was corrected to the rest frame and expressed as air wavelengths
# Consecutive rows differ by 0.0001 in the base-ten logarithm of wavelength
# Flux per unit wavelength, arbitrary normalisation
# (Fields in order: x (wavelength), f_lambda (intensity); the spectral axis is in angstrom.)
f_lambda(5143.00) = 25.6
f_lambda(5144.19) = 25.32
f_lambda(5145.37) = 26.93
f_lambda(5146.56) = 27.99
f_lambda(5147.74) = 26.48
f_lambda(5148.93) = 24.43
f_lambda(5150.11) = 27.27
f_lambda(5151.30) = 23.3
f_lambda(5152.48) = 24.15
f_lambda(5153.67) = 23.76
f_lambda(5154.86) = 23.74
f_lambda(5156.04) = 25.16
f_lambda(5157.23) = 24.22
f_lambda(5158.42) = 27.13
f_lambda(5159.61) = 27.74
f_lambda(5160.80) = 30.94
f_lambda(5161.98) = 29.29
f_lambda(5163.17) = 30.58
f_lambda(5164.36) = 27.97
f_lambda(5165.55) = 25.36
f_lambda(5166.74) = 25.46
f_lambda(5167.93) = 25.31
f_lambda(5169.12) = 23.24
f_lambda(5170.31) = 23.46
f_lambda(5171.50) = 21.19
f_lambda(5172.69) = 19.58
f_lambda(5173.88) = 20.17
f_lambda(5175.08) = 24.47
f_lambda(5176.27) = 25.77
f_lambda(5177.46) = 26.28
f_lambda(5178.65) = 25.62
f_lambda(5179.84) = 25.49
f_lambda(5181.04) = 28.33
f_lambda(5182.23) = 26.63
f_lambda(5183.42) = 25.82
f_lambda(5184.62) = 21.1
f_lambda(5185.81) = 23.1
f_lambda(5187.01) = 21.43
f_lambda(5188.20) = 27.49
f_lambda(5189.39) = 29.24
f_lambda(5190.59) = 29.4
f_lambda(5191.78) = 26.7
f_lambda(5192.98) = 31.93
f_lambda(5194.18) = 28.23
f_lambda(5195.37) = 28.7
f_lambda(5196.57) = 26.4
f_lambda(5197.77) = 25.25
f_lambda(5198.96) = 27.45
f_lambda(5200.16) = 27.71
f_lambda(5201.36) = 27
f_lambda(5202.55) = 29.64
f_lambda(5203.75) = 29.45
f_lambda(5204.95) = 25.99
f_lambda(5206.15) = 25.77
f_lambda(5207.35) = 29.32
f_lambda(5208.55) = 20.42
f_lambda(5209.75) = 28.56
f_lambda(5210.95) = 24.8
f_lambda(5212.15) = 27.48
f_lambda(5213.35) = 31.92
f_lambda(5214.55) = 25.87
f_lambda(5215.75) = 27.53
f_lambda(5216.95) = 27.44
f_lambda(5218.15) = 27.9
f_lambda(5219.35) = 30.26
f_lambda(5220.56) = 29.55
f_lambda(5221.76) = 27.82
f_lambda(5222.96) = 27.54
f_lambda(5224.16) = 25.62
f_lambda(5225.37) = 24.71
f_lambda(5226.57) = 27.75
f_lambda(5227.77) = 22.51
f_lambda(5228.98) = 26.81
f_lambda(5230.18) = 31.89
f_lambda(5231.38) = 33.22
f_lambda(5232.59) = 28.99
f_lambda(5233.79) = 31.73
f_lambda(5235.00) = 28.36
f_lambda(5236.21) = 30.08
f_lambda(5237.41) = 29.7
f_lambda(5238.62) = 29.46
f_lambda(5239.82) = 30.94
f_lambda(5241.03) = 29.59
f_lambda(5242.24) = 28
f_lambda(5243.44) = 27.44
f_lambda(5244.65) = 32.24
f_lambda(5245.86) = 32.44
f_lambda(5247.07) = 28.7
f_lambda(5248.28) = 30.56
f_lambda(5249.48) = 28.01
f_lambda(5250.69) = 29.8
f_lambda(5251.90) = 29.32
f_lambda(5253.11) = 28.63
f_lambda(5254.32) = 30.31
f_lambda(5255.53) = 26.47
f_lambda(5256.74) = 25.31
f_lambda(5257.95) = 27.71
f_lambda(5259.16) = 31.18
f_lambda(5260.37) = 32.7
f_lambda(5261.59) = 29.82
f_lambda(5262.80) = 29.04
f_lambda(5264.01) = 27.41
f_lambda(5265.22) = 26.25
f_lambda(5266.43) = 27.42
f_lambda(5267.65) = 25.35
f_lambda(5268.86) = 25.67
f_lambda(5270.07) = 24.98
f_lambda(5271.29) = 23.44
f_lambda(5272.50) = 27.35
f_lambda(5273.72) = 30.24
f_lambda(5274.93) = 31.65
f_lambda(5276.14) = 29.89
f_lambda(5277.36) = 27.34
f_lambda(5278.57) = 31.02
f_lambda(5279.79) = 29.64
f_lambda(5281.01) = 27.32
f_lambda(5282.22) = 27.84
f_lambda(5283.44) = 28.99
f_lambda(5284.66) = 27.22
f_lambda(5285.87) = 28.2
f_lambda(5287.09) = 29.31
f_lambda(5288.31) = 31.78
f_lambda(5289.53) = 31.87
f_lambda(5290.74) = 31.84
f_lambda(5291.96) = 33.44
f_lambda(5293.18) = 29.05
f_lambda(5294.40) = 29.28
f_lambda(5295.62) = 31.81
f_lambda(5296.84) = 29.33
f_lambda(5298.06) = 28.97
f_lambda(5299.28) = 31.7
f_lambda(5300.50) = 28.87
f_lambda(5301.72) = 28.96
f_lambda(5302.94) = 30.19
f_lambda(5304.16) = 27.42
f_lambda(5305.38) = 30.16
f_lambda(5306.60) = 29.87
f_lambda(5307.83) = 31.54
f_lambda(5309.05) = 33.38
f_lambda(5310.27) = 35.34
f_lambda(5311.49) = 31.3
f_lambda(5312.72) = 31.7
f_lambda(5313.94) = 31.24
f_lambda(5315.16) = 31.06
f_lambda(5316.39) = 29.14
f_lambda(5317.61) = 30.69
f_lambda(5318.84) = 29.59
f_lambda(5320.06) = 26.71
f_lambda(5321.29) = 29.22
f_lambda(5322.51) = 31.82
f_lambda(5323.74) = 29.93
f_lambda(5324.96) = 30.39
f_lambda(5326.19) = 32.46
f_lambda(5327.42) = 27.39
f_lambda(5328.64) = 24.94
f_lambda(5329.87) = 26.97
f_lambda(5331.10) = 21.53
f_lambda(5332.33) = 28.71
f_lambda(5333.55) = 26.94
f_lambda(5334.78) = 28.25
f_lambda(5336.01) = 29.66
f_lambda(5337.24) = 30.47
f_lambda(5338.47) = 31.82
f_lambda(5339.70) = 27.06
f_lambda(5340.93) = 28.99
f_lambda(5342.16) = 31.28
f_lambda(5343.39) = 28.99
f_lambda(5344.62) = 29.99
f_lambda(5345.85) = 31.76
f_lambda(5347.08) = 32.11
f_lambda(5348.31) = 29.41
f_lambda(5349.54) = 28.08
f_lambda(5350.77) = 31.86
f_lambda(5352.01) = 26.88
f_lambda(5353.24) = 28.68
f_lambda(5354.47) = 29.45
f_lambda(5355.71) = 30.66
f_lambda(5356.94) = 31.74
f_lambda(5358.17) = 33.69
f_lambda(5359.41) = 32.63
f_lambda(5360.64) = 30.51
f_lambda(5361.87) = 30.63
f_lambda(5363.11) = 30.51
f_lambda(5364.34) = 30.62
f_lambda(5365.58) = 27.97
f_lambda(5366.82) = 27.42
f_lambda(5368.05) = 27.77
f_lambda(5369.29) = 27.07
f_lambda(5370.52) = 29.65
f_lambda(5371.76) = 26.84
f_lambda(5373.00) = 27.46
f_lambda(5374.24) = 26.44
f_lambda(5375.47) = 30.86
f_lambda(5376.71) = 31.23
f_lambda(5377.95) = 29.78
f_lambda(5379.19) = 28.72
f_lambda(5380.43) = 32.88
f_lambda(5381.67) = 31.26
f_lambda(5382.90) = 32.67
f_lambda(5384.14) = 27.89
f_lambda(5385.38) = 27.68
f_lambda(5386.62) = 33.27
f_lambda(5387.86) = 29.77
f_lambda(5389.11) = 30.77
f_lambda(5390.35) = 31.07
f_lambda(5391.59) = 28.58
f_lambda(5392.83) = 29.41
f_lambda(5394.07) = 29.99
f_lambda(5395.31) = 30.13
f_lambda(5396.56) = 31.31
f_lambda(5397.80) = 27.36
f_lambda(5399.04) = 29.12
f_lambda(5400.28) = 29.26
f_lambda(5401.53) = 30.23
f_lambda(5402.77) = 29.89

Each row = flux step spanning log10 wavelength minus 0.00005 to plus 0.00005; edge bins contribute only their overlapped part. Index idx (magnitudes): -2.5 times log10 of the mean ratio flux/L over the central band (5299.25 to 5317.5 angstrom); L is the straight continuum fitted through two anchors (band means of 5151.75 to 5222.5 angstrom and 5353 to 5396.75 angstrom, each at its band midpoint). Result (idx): -0.08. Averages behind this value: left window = 26.4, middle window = 30.8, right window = 29.9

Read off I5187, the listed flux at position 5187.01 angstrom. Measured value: 21.43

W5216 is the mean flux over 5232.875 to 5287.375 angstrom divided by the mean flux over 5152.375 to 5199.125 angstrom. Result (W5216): 1.11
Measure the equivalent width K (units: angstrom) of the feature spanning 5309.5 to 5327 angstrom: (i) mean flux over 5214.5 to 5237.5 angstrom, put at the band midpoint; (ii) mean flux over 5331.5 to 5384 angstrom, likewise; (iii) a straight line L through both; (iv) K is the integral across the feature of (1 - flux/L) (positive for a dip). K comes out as -0.9 angstrom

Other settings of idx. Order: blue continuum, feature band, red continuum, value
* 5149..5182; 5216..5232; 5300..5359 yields -0.039 mag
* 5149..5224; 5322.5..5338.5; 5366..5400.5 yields 0.009 mag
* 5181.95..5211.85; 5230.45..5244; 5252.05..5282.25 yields -0.087 mag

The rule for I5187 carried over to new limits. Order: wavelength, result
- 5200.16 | 27.71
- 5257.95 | 27.71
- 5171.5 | 21.19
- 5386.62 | 33.27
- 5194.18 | 28.23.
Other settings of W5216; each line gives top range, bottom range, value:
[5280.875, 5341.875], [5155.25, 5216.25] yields 1.13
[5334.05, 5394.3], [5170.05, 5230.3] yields 1.13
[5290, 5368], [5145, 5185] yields 1.18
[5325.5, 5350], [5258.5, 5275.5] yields 1.03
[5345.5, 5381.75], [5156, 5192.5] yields 1.16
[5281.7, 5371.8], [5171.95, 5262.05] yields 1.08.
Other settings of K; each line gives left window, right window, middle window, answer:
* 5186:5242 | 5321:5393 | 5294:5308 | -0.43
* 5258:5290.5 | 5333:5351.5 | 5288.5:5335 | -0.98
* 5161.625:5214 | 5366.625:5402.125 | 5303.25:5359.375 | -2.30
